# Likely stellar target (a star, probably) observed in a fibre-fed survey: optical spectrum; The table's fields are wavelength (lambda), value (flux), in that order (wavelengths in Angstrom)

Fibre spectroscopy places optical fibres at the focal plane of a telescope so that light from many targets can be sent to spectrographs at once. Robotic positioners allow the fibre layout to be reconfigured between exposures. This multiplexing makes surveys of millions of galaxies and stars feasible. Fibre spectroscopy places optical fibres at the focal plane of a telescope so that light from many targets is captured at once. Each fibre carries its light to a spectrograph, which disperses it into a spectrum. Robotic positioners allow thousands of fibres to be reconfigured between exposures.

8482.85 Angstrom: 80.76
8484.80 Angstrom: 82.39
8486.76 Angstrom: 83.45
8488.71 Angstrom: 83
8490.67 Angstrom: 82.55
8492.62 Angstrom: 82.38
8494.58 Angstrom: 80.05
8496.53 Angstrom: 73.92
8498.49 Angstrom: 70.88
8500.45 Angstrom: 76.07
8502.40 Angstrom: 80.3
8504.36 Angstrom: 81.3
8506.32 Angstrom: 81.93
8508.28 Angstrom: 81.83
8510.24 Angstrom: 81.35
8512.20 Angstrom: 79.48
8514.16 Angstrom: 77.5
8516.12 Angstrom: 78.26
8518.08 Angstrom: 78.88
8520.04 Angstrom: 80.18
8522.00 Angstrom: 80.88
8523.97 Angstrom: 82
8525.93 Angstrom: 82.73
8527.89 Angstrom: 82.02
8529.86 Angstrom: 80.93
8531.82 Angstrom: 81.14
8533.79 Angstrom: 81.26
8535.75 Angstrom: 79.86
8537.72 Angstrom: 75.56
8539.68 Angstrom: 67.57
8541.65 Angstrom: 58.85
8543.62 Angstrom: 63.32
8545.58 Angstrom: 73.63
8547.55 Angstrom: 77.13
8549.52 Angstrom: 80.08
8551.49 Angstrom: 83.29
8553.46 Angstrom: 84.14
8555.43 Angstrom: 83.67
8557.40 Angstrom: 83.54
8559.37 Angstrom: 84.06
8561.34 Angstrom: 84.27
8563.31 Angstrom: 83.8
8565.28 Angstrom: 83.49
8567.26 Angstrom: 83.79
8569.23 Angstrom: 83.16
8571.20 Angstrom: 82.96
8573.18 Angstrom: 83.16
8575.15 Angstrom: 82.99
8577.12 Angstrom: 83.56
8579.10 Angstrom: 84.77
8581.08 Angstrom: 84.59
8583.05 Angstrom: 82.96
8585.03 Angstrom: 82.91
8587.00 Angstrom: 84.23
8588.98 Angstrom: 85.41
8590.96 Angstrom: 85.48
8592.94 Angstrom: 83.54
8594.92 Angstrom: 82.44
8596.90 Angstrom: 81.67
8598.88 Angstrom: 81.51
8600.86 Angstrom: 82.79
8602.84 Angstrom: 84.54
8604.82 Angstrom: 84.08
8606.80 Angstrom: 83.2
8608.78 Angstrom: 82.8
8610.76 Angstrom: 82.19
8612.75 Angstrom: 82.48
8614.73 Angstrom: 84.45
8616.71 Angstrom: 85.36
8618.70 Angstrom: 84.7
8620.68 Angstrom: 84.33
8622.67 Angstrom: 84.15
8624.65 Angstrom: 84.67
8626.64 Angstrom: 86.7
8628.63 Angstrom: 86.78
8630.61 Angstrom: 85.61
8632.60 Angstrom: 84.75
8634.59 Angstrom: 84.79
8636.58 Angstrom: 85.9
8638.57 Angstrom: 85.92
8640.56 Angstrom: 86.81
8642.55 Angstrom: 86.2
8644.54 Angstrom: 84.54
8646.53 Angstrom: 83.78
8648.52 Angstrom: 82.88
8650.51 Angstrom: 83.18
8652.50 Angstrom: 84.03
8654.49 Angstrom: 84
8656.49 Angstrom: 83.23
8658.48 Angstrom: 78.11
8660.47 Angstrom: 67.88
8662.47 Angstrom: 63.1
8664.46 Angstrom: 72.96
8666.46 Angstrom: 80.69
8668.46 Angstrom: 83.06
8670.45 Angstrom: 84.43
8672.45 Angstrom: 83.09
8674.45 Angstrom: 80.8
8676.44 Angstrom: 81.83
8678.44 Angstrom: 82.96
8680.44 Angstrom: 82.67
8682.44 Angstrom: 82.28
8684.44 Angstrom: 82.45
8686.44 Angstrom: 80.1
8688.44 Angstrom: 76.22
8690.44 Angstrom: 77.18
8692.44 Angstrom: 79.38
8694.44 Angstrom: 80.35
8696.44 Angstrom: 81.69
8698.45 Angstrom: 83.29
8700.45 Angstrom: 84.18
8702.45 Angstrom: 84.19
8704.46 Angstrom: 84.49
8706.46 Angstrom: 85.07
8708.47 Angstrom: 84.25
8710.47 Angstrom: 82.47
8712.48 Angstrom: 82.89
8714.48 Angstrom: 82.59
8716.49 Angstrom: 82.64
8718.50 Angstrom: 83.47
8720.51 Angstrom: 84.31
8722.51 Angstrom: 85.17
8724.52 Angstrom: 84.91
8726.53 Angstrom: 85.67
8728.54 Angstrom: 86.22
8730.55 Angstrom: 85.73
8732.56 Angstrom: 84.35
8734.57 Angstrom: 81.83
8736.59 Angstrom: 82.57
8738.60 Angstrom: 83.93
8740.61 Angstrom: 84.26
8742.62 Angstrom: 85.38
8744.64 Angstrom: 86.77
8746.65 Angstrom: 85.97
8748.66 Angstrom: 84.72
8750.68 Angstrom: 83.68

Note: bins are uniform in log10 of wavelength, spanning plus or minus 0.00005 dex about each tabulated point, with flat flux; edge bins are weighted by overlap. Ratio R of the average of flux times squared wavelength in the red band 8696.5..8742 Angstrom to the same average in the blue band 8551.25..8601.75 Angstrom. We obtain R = 1.0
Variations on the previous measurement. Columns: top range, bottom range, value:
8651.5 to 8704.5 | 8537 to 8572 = 1.05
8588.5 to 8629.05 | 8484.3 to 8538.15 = 1.07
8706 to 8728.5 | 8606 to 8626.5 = 1.02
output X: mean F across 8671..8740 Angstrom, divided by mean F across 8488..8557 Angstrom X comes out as 1.1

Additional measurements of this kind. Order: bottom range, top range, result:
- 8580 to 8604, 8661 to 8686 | 0.96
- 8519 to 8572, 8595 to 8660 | 1.06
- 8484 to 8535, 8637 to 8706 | 1.01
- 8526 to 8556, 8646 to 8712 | 1.05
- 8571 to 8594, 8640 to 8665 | 0.95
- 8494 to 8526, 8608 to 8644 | 1.07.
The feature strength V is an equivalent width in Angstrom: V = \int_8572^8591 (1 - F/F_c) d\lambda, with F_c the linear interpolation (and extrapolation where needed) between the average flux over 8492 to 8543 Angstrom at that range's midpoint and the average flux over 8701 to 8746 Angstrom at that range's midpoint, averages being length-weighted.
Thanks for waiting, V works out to -0.9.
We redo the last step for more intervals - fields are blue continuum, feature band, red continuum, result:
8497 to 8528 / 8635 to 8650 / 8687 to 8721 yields -0.7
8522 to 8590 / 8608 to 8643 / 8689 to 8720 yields -1.5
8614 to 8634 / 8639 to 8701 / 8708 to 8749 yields 2.8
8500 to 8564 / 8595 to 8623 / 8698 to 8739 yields -0.8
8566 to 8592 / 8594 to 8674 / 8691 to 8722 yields 0.8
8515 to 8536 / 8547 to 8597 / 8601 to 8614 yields -0.7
